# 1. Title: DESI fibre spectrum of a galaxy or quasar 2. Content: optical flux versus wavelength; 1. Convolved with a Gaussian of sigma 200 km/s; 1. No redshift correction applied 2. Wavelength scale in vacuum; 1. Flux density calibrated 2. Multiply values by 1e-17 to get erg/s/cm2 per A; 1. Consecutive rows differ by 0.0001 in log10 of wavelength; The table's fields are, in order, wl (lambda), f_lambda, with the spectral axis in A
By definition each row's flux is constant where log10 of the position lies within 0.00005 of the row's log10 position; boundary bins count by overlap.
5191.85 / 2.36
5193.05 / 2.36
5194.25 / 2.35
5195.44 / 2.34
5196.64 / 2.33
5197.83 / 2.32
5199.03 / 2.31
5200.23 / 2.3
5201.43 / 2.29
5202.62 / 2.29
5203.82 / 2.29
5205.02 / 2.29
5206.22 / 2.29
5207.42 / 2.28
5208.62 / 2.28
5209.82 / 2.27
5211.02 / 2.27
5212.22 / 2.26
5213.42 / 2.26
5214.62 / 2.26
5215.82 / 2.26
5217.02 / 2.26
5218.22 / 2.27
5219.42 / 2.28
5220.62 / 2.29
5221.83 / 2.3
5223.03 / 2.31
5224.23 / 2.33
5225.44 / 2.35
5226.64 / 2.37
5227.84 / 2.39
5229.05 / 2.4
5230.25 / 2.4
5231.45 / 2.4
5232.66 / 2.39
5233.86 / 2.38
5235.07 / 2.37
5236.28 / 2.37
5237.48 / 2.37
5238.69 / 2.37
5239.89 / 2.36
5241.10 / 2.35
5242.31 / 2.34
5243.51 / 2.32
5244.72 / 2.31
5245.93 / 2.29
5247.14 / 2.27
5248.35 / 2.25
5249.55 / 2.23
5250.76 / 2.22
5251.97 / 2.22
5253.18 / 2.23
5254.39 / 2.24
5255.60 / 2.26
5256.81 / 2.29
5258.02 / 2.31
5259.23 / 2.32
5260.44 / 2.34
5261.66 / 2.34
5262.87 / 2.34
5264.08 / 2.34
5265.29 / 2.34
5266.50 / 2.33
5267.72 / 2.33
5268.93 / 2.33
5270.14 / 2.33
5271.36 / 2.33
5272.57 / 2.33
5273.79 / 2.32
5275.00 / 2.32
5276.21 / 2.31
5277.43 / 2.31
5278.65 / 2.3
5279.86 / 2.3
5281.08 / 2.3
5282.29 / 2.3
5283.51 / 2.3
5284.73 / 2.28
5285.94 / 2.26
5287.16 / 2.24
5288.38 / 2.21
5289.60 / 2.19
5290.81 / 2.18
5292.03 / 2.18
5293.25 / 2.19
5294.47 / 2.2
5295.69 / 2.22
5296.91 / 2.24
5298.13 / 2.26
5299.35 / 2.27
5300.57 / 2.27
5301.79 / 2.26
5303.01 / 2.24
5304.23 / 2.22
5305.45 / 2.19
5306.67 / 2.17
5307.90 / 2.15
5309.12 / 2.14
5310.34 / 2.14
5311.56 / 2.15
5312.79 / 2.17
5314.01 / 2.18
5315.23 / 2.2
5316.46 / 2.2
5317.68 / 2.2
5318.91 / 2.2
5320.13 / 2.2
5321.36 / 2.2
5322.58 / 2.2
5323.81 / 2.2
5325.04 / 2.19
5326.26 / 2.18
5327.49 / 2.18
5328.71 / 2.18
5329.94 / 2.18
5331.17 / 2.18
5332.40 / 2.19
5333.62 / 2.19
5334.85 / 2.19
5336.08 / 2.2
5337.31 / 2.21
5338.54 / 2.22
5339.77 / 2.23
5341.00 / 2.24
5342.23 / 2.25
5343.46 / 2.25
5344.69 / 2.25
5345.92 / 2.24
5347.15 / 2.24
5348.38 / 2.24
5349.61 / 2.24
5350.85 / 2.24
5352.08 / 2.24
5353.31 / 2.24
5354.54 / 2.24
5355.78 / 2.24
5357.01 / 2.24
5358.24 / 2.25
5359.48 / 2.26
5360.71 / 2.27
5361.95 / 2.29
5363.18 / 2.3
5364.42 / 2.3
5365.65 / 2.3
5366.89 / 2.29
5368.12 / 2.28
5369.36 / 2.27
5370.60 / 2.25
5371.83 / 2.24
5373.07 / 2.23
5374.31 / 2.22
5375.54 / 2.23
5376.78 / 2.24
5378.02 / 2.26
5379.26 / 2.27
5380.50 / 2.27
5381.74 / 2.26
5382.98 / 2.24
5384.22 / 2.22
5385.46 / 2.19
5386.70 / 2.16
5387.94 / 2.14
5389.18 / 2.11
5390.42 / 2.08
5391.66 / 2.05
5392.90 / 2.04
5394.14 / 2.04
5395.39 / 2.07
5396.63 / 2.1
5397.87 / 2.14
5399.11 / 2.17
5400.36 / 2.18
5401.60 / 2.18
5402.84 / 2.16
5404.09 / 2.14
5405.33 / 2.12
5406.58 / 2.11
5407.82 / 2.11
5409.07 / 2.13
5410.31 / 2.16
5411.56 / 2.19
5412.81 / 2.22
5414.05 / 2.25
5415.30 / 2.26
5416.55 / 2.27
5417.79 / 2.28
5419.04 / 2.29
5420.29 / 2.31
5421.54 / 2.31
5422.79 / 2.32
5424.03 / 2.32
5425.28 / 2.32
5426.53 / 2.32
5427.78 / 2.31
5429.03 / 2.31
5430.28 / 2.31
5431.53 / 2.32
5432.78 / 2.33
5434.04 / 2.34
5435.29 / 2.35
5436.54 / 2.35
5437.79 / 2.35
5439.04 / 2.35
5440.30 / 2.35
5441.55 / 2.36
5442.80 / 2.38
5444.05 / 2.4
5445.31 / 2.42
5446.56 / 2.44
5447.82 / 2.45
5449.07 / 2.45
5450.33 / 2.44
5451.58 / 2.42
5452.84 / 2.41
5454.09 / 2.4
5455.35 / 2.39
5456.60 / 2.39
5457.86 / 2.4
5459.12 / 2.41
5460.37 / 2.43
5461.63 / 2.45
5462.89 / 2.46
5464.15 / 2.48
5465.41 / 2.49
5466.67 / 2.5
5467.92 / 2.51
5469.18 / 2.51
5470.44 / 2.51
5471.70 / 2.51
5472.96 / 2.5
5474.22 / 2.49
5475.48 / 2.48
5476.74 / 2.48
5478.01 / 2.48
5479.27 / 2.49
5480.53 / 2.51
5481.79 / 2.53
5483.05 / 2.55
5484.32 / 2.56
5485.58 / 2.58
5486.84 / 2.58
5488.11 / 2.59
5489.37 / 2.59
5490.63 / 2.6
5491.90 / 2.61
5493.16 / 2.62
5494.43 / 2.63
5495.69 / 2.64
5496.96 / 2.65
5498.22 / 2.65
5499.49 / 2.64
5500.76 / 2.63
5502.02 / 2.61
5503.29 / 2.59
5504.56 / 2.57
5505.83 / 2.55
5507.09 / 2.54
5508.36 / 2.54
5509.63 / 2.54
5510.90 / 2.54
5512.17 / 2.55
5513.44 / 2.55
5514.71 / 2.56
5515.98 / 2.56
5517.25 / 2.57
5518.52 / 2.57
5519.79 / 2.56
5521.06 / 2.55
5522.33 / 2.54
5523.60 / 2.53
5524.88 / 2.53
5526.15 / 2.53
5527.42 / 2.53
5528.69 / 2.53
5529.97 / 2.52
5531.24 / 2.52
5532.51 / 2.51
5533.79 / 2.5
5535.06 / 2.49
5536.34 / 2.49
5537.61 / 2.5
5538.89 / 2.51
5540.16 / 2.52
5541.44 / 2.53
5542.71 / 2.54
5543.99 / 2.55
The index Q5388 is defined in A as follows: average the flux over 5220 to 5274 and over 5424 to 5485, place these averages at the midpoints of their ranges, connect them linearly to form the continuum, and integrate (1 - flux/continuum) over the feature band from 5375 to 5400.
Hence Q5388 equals 2.4 A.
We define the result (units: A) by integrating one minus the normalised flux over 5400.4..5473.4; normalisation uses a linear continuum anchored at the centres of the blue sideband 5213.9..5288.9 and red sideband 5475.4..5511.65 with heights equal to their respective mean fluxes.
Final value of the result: 4.9 A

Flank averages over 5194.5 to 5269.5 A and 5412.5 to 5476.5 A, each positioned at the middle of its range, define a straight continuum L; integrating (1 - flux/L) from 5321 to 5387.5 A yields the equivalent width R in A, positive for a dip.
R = 3.4 A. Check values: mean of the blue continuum 2.31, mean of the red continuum 2.39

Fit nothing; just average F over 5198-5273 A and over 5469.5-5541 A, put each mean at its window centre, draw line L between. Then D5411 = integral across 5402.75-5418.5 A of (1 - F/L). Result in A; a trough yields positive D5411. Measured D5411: 1.8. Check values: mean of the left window 2.31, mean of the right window 2.55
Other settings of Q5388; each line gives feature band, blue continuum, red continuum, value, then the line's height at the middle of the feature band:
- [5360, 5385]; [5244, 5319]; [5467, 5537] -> 1.23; 2.38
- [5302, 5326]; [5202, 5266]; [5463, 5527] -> 1.98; 2.38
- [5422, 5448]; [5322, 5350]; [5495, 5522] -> 0.77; 2.42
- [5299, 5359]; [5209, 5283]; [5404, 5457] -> 2.69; 2.31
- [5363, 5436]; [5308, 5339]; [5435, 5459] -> 2.90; 2.32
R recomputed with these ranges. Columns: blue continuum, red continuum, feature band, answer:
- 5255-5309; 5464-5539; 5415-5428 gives 0.8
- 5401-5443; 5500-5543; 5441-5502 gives -2.5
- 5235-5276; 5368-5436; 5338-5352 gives 0.1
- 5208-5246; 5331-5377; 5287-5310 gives 0.7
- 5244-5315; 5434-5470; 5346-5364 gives 0.6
